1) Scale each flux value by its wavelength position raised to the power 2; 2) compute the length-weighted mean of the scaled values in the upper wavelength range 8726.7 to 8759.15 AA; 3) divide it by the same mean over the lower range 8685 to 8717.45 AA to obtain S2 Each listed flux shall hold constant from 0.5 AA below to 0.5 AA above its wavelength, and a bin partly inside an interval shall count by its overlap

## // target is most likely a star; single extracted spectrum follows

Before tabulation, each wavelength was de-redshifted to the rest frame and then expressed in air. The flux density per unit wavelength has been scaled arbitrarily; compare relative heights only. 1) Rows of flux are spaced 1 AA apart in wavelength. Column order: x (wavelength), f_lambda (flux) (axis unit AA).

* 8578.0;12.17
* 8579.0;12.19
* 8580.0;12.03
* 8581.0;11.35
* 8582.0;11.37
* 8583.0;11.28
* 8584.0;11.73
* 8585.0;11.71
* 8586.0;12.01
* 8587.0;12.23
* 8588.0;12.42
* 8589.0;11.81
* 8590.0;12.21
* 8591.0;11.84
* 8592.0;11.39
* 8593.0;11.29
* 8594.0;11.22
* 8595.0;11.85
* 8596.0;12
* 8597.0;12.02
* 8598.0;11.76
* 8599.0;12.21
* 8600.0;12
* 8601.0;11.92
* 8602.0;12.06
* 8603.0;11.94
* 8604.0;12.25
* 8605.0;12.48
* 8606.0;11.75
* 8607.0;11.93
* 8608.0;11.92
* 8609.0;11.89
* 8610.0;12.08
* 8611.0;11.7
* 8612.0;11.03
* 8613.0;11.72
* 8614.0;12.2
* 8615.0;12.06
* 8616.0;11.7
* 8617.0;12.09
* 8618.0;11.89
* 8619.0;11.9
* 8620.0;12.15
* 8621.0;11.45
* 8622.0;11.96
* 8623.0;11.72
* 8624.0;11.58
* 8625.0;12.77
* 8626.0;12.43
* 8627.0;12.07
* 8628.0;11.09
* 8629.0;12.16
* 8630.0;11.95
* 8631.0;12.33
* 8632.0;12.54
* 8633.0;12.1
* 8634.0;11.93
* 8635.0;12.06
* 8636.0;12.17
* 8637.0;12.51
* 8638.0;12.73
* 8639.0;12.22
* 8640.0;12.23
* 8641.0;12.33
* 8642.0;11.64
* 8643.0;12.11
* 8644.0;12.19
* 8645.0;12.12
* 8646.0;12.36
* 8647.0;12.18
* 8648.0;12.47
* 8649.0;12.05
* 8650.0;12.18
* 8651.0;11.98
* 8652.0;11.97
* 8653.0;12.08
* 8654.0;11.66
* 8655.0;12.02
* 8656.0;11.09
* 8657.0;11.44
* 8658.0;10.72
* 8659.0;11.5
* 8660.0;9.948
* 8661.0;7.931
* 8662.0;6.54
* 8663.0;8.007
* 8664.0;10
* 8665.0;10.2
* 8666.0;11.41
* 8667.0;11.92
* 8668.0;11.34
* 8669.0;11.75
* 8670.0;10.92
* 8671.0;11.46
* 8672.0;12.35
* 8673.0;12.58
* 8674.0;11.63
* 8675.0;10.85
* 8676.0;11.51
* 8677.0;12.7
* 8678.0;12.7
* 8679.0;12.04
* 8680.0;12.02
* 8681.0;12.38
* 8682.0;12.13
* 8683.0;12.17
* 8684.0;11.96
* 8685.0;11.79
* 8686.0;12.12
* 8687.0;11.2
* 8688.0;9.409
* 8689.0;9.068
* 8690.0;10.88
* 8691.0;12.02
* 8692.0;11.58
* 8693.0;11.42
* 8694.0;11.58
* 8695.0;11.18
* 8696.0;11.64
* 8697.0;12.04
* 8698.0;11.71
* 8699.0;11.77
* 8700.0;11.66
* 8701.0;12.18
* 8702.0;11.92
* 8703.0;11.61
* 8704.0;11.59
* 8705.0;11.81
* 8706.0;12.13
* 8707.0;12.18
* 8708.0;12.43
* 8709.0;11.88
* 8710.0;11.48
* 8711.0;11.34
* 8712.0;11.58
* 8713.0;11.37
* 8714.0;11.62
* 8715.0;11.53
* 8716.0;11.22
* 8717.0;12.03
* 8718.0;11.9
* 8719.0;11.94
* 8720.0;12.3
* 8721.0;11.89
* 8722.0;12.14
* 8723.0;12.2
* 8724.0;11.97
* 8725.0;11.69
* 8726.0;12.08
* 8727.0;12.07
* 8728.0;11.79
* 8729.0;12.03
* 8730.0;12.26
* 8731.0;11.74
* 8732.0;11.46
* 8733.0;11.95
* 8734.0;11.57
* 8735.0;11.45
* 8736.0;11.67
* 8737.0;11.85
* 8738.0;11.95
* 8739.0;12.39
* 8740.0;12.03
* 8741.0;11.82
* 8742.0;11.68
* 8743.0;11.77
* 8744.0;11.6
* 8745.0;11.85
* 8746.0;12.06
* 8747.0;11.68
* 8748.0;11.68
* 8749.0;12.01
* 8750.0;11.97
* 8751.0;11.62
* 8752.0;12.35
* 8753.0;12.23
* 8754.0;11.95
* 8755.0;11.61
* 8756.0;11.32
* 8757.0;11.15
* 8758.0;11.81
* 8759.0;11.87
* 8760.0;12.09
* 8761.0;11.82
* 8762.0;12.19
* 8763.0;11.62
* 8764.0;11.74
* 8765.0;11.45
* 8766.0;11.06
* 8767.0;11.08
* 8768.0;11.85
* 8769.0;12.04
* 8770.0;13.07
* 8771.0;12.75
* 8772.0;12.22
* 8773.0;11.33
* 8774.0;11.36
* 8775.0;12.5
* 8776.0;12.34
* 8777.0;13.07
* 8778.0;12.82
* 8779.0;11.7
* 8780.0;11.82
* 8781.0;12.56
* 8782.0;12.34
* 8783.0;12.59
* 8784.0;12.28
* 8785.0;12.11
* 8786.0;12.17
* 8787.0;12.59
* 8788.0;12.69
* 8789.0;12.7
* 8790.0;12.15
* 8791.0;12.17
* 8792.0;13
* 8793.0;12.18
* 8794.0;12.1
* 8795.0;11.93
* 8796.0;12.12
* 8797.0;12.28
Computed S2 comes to 1.0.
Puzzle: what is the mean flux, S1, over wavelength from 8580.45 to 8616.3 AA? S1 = 11.8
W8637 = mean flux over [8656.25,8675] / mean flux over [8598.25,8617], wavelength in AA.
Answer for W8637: 0.89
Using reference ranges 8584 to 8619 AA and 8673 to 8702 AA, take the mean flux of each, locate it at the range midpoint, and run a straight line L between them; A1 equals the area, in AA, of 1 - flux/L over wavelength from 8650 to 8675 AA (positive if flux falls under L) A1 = 1.6 AA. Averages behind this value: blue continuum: 11.9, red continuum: 11.6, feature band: 11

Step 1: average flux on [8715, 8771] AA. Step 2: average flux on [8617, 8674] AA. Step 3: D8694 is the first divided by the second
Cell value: 1.02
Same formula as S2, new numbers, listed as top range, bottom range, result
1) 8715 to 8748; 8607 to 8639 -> 1.01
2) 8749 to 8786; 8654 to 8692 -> 1.10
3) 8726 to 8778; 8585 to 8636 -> 1.03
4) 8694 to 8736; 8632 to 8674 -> 1.04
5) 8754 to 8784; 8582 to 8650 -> 1.04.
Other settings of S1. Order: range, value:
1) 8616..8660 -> 12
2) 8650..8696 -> 11.2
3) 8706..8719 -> 11.7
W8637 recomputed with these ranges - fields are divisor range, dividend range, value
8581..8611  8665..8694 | 0.98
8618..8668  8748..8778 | 1.03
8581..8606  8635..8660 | 1.01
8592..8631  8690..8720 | 0.99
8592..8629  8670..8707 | 0.98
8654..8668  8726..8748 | 1.15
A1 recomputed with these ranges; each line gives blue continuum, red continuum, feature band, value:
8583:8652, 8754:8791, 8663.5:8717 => 1.8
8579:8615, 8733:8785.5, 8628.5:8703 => 2.0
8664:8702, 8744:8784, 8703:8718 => 0.0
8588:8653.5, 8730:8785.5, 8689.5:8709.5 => 0.3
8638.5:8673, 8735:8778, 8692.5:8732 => -0.6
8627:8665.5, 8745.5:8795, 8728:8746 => 0.1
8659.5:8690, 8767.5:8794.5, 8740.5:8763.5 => 0.3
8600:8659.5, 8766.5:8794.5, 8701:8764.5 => 1.8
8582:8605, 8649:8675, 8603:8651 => -2.5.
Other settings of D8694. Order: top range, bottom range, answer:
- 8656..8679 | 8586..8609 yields 0.91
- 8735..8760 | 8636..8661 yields 1.00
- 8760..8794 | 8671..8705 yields 1.04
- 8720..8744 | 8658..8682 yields 1.08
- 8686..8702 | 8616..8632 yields 0.95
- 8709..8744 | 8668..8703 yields 1.01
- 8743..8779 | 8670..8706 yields 1.02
